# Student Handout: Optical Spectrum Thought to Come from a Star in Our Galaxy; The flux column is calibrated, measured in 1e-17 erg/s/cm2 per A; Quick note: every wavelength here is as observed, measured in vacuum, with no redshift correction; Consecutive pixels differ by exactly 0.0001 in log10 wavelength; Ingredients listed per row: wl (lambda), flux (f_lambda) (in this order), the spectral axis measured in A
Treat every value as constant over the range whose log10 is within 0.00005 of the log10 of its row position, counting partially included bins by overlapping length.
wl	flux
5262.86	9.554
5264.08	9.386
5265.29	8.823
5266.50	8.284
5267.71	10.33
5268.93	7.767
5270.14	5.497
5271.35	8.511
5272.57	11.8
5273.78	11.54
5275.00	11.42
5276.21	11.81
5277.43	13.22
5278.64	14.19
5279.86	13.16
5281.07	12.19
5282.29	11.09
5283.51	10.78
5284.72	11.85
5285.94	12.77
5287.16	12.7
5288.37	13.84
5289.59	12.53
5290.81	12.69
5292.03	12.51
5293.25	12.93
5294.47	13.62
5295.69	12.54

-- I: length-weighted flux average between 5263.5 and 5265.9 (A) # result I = 9.12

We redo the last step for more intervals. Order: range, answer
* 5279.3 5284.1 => 11.8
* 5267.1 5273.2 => 8.79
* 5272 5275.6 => 11.6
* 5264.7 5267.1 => 8.56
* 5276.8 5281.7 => 13.2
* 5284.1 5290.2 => 12.7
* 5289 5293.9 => 12.7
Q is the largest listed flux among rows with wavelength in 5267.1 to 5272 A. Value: 10.33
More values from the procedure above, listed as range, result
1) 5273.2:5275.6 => 11.54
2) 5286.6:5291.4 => 13.84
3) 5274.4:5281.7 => 14.19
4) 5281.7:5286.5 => 12.77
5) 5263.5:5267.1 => 9.386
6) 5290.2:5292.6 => 12.69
